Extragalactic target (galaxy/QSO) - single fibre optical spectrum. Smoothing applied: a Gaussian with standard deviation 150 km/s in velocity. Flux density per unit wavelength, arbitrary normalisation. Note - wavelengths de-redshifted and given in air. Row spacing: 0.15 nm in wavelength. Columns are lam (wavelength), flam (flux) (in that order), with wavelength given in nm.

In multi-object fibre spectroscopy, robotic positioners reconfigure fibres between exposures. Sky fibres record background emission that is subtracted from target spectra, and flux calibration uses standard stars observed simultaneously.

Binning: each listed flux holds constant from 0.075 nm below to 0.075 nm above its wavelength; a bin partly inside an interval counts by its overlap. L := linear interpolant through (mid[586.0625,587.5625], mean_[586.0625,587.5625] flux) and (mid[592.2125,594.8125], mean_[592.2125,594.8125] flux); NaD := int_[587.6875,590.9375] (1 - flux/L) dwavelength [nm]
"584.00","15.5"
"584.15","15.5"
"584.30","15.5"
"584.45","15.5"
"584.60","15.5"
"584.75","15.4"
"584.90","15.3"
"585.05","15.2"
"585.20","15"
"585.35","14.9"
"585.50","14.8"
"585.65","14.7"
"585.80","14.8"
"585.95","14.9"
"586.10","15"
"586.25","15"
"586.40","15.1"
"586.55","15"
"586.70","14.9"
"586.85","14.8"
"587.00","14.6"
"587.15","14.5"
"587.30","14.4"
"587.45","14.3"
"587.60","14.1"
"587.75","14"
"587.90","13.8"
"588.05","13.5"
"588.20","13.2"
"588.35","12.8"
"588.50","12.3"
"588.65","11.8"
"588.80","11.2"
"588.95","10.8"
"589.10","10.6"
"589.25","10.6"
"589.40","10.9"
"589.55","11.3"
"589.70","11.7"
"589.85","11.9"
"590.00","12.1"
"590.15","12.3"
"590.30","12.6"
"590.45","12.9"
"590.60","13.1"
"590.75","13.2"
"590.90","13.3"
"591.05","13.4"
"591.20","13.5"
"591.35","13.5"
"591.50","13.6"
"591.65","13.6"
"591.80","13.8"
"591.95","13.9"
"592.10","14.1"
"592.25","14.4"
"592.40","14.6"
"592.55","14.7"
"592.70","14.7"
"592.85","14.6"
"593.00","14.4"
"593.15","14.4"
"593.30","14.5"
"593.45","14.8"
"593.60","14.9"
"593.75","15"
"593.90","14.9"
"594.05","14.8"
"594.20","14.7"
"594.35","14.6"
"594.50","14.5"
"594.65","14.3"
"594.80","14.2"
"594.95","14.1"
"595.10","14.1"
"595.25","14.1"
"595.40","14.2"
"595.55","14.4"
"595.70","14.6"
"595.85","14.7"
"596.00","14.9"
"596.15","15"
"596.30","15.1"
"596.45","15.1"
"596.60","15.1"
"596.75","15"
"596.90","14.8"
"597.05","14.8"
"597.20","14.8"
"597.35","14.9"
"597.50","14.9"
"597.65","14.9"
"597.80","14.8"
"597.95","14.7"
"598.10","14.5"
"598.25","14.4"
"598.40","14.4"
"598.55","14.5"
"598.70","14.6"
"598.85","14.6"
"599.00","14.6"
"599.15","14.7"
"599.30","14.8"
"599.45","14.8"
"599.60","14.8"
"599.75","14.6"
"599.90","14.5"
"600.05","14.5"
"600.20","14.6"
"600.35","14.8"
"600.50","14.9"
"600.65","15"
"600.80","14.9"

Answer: 0.54 nm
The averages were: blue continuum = 14.7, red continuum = 14.6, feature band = 12.2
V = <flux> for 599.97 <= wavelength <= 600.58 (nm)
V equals 14.7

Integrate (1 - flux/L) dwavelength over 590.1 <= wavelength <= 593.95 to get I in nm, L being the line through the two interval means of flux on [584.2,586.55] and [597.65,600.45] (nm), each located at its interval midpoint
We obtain 0.24 nm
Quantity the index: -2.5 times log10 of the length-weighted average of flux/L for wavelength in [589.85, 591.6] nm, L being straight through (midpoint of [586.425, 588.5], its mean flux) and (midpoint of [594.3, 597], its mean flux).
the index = 0.10 mag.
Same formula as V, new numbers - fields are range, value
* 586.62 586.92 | 14.9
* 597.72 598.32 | 14.6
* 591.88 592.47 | 14.3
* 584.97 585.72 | 14.9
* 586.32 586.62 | 15.1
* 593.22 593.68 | 14.7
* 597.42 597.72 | 14.9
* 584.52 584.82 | 15.5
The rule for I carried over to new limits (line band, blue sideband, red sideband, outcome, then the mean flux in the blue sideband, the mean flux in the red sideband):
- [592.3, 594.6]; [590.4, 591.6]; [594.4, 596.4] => -0.11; 13.3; 14.5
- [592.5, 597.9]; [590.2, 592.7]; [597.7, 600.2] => -0.21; 13.7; 14.6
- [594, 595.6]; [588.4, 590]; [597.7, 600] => -0.13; 11.4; 14.6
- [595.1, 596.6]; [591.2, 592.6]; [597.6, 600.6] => -0.03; 14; 14.7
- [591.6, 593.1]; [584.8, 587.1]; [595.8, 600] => 0.06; 14.9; 14.8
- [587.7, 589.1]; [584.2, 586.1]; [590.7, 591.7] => 0.17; 15.1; 13.4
